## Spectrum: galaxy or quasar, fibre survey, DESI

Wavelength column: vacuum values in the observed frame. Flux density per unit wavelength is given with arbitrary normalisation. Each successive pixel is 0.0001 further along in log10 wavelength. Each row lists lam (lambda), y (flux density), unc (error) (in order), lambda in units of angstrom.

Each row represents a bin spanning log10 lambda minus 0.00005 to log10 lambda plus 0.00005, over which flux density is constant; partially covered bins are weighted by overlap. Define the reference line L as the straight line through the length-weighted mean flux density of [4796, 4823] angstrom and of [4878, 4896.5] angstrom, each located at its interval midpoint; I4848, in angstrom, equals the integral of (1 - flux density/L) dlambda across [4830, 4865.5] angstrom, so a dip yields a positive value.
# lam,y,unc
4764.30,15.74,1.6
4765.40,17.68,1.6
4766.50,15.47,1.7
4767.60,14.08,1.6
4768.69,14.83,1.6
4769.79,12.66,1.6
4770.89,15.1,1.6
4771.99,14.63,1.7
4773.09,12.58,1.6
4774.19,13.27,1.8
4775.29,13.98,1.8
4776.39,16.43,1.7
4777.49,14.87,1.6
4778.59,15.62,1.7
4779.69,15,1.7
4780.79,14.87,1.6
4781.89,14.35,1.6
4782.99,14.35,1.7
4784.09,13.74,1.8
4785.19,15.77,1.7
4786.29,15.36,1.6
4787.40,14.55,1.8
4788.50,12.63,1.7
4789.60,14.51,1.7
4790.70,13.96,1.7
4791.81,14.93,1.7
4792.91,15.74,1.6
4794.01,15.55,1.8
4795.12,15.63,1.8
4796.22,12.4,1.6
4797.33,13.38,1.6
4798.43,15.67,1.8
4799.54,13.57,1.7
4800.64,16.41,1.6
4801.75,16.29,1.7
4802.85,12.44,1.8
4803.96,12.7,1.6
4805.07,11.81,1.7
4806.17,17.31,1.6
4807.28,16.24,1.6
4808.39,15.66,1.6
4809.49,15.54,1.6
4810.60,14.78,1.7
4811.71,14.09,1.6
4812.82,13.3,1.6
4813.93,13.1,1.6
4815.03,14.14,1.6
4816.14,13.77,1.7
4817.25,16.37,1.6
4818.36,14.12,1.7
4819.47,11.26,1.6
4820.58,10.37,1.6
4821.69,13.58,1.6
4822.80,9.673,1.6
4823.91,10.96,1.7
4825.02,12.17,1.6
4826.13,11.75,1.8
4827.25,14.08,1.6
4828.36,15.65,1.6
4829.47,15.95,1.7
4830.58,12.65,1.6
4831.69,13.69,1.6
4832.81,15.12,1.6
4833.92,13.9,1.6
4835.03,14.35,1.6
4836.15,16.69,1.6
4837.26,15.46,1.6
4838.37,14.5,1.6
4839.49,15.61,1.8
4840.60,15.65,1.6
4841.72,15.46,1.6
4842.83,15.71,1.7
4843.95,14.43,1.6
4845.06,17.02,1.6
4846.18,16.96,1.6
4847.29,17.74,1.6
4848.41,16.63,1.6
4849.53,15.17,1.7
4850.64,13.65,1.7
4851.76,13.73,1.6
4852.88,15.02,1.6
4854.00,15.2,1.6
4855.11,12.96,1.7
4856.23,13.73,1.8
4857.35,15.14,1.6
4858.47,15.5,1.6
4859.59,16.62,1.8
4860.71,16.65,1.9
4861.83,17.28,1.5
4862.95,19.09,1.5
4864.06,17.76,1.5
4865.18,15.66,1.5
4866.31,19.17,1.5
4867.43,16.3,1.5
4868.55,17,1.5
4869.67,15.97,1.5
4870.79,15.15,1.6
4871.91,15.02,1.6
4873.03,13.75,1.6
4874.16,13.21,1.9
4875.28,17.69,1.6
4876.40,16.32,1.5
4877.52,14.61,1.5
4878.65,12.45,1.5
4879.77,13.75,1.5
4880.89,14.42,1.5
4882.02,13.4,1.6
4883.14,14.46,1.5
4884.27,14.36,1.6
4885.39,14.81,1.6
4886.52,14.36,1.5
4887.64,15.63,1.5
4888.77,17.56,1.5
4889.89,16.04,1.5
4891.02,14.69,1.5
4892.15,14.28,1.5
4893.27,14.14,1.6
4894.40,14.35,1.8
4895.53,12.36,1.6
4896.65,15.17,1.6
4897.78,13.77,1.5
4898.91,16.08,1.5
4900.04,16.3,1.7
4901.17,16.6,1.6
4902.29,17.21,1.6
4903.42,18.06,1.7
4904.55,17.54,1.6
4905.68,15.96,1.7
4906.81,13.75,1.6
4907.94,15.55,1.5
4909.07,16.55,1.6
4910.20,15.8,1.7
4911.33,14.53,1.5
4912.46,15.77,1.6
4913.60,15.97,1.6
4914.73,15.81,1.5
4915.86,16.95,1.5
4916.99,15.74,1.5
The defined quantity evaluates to -3.1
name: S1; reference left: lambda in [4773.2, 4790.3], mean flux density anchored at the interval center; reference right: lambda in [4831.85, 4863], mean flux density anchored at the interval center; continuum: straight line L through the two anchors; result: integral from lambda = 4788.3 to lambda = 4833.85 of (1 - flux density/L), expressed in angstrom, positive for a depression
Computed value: 3.0 angstrom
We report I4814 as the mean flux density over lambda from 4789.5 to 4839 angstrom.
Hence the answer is 14.1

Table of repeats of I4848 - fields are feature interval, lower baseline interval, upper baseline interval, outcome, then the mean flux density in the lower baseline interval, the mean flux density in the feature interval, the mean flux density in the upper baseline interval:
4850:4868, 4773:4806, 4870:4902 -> -1.3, 14.5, 15.8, 14.8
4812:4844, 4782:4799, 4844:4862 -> 2.6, 14.5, 13.9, 15.5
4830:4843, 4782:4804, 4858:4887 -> 0.2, 14.5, 14.9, 15.6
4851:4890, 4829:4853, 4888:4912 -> 0.0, 15.2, 15.4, 15.5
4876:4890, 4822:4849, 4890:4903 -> 0.2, 14.6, 14.7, 15.1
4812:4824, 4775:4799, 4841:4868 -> 1.9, 14.7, 12.9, 15.9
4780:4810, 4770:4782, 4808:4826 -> -1.5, 14.6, 14.6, 13.3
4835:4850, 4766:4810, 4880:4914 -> -0.9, 14.6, 15.9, 15.3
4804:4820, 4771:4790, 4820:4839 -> -0.5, 14.5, 14.3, 13.6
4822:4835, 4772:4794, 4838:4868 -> 1.8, 14.6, 13.3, 15.9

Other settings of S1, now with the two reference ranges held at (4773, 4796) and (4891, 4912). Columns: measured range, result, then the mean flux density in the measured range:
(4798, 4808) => 0.0 angstrom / 14.7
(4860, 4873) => -1.3 angstrom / 16.7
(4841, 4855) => -0.4 angstrom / 15.5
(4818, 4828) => 1.9 angstrom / 12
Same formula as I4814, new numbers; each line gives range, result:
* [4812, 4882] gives 14.8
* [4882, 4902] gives 15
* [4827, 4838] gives 14.8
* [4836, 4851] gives 15.8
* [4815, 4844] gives 14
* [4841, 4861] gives 15.4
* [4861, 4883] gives 15.7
